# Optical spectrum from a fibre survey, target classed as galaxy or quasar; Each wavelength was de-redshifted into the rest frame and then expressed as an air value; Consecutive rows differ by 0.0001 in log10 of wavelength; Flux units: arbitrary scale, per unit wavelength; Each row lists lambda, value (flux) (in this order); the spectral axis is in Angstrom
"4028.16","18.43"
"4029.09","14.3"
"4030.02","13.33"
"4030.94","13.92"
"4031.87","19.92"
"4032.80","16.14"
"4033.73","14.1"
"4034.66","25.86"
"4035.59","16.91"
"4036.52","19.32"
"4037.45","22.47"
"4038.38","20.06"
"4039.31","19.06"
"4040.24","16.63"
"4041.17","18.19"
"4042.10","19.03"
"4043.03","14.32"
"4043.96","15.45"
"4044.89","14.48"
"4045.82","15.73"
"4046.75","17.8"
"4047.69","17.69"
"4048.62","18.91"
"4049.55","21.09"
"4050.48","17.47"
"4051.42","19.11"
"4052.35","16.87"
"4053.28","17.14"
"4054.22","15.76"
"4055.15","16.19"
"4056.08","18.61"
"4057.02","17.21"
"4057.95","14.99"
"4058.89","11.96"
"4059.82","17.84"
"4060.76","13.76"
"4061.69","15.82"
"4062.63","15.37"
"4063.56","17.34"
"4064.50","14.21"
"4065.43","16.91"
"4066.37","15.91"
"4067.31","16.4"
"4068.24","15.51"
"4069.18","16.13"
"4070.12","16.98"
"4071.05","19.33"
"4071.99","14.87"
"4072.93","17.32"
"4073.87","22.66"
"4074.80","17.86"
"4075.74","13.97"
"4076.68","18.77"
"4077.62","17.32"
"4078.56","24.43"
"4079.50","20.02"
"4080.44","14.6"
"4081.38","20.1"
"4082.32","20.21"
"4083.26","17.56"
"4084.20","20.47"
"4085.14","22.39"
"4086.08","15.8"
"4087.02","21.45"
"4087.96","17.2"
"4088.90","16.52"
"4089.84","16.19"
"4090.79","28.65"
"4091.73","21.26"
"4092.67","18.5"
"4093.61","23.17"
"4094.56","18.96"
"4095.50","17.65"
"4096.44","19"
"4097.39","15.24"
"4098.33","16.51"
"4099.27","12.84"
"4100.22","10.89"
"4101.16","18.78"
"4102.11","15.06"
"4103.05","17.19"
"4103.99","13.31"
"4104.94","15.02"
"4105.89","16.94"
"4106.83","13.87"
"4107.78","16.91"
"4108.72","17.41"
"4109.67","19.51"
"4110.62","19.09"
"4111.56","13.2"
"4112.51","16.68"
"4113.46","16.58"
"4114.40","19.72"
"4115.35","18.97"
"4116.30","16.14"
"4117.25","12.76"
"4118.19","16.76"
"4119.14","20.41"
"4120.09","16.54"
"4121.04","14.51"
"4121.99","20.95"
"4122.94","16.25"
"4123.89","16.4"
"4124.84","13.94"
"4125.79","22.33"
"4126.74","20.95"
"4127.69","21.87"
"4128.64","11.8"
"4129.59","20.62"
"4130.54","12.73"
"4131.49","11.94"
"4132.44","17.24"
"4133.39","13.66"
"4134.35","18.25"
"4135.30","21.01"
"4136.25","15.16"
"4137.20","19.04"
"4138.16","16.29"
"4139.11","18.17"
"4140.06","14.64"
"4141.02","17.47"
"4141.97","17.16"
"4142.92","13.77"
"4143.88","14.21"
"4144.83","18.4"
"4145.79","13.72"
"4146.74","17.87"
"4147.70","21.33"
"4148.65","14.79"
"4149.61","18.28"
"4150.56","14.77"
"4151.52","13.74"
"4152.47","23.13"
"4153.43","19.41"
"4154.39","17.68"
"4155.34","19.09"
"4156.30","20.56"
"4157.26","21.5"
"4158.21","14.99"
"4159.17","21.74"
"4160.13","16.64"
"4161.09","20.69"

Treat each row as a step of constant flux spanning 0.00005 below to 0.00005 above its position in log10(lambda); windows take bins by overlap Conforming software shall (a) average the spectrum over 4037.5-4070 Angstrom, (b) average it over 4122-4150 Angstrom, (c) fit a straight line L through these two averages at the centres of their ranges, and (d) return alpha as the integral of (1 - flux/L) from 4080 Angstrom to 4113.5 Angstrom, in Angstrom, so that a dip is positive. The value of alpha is -1.5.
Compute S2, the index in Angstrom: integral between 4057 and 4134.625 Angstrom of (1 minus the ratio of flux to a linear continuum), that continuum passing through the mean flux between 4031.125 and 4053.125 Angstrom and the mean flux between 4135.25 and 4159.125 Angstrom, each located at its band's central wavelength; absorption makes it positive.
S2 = 2.2 Angstrom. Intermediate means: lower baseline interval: 18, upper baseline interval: 17.5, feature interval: 17.3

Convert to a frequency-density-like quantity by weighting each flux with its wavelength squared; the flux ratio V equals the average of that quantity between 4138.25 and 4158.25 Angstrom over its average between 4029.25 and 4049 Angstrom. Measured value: 1.0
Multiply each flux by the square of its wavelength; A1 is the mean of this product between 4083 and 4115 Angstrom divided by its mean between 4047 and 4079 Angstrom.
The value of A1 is 1.0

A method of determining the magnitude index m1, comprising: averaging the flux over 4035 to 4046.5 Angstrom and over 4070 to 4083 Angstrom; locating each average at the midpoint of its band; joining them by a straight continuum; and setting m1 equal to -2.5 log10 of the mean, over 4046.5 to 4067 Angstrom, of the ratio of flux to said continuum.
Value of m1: 0.09 mag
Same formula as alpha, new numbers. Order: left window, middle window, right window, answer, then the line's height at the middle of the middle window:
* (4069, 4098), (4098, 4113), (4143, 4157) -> 2.1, 18.4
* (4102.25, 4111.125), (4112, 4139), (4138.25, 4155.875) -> -0.6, 16.8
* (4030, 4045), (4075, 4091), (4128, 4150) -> -1.7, 17.2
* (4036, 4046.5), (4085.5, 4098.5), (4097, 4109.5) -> -2.6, 15.9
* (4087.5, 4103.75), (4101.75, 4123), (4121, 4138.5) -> 0.9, 17.5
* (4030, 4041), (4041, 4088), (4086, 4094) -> 4.6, 19.2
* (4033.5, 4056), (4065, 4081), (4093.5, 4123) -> -0.2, 17.4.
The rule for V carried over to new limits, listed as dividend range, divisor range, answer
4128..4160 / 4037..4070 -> 1.06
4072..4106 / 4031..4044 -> 1.01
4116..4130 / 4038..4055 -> 1.04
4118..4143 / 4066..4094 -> 0.93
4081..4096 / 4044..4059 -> 1.18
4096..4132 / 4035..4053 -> 0.95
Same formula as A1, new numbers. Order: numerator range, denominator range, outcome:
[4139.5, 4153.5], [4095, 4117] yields 1.05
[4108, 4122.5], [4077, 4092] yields 0.89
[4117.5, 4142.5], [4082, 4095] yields 0.88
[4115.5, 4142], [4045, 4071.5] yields 1.05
